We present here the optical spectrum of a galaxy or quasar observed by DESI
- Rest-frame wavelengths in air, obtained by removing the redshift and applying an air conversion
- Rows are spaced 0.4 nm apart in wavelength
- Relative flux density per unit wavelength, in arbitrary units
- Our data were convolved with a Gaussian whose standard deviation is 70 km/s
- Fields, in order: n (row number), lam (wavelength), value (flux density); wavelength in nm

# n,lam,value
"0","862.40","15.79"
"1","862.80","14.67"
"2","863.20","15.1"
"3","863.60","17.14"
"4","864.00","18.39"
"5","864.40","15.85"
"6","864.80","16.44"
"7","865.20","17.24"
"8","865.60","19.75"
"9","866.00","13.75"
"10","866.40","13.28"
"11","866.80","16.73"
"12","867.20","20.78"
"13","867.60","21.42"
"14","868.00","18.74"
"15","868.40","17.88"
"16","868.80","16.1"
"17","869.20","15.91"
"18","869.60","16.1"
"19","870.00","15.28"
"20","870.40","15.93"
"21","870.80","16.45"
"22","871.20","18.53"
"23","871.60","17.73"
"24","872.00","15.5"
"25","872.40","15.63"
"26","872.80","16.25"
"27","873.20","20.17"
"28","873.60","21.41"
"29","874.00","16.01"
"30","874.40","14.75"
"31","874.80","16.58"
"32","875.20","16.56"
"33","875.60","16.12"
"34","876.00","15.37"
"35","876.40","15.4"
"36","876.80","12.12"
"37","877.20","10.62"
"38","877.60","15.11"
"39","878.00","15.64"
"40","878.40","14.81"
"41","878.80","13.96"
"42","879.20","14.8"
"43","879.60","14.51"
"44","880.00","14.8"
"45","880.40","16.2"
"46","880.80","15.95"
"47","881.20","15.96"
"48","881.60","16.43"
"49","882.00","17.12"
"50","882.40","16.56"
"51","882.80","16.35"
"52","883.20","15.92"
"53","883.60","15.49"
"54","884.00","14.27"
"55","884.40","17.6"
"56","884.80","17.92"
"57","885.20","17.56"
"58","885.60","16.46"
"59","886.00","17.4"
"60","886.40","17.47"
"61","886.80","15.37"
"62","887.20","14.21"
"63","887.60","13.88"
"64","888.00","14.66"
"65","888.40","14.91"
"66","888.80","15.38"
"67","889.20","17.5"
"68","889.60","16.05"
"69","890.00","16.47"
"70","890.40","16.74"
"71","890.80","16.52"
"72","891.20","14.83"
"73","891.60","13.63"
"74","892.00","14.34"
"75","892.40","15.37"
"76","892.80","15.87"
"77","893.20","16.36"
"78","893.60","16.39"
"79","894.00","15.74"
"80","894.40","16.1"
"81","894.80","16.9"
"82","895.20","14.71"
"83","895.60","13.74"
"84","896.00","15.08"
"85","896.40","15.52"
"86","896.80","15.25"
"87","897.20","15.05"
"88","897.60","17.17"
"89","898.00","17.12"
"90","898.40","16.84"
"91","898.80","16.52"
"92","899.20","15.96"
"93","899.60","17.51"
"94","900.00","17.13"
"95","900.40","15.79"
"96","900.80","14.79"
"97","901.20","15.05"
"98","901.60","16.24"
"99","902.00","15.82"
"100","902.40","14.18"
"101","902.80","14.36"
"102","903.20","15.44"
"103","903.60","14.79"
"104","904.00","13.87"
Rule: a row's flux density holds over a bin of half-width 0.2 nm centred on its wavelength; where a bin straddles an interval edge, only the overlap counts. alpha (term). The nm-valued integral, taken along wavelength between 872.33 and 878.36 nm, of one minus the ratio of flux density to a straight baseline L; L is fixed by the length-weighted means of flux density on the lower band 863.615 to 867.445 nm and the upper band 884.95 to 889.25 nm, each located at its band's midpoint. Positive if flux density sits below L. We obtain 0.24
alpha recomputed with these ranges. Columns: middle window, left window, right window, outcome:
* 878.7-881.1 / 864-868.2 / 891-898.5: 0.206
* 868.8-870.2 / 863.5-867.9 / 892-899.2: 0.112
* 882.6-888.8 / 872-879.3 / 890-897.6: -0.148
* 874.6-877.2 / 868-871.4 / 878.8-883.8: 0.191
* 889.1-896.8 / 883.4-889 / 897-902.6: 0.167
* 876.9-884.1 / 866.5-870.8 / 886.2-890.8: 0.505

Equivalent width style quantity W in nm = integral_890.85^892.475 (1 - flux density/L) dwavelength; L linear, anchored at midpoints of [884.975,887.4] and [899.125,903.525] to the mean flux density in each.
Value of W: 0.15 nm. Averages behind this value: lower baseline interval 16.4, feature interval 14.7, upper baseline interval 15.6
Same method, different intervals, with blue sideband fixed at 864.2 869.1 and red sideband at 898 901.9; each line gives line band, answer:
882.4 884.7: 0.10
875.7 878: 0.40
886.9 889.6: 0.23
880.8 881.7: 0.04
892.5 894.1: 0.04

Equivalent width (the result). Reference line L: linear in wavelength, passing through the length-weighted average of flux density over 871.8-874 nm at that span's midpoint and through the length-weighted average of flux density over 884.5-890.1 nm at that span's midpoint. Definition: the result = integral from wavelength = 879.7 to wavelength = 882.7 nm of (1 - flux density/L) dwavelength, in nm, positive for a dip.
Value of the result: 0.12 nm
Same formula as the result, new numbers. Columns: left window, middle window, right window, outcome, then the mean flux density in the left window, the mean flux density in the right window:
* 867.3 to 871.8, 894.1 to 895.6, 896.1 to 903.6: 0.05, 17.4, 15.8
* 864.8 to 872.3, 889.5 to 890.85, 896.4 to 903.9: -0.02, 17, 15.8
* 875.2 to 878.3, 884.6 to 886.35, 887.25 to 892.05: -0.26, 14.5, 15.4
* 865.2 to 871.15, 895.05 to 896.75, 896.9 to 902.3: 0.15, 17.1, 16.2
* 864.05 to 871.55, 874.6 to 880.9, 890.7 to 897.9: 0.60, 17.1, 15.5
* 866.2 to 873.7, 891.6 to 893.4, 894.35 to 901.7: 0.10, 17.3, 15.9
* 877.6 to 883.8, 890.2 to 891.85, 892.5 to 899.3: 0.04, 15.6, 15.9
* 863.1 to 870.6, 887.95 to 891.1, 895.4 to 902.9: 0.01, 17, 15.8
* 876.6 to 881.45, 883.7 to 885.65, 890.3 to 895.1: -0.22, 14.6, 15.7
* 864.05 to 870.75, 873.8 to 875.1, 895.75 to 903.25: 0.07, 17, 15.8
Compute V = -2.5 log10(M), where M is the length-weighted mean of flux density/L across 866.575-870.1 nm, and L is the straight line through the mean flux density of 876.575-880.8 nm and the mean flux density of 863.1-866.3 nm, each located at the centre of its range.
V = -0.11 mag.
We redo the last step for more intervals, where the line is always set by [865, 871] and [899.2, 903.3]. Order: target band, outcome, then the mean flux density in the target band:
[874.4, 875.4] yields 0.04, 16.2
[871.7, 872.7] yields 0.07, 15.9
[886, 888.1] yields 0.06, 15.4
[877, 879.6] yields 0.17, 14.2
